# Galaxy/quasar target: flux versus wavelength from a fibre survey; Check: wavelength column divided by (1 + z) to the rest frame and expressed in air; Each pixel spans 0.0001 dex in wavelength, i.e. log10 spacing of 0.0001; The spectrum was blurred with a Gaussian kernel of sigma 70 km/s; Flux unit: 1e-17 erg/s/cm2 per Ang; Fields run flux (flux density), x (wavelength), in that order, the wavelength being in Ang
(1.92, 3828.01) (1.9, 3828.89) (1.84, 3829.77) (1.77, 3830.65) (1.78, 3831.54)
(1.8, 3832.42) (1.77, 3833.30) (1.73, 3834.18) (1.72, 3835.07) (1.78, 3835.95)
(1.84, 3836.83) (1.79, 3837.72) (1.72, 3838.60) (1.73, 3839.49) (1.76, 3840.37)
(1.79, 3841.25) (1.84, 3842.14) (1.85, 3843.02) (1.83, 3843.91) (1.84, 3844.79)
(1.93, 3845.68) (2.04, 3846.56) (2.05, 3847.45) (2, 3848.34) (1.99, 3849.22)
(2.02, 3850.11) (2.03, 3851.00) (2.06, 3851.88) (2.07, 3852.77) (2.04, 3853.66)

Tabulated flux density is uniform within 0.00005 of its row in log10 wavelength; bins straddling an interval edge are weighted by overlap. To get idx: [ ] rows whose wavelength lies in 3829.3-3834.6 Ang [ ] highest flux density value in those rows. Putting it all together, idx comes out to 1.84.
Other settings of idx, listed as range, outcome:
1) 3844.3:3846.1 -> 1.93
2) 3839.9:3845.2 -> 1.85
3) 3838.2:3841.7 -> 1.79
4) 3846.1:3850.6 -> 2.05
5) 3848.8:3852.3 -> 2.06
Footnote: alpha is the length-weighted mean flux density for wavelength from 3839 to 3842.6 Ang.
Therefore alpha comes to 1.78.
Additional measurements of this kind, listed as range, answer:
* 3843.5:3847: 1.91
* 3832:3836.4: 1.76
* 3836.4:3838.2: 1.81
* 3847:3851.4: 2.01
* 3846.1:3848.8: 2.03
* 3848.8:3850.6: 2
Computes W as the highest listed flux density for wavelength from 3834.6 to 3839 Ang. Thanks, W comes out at 1.84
